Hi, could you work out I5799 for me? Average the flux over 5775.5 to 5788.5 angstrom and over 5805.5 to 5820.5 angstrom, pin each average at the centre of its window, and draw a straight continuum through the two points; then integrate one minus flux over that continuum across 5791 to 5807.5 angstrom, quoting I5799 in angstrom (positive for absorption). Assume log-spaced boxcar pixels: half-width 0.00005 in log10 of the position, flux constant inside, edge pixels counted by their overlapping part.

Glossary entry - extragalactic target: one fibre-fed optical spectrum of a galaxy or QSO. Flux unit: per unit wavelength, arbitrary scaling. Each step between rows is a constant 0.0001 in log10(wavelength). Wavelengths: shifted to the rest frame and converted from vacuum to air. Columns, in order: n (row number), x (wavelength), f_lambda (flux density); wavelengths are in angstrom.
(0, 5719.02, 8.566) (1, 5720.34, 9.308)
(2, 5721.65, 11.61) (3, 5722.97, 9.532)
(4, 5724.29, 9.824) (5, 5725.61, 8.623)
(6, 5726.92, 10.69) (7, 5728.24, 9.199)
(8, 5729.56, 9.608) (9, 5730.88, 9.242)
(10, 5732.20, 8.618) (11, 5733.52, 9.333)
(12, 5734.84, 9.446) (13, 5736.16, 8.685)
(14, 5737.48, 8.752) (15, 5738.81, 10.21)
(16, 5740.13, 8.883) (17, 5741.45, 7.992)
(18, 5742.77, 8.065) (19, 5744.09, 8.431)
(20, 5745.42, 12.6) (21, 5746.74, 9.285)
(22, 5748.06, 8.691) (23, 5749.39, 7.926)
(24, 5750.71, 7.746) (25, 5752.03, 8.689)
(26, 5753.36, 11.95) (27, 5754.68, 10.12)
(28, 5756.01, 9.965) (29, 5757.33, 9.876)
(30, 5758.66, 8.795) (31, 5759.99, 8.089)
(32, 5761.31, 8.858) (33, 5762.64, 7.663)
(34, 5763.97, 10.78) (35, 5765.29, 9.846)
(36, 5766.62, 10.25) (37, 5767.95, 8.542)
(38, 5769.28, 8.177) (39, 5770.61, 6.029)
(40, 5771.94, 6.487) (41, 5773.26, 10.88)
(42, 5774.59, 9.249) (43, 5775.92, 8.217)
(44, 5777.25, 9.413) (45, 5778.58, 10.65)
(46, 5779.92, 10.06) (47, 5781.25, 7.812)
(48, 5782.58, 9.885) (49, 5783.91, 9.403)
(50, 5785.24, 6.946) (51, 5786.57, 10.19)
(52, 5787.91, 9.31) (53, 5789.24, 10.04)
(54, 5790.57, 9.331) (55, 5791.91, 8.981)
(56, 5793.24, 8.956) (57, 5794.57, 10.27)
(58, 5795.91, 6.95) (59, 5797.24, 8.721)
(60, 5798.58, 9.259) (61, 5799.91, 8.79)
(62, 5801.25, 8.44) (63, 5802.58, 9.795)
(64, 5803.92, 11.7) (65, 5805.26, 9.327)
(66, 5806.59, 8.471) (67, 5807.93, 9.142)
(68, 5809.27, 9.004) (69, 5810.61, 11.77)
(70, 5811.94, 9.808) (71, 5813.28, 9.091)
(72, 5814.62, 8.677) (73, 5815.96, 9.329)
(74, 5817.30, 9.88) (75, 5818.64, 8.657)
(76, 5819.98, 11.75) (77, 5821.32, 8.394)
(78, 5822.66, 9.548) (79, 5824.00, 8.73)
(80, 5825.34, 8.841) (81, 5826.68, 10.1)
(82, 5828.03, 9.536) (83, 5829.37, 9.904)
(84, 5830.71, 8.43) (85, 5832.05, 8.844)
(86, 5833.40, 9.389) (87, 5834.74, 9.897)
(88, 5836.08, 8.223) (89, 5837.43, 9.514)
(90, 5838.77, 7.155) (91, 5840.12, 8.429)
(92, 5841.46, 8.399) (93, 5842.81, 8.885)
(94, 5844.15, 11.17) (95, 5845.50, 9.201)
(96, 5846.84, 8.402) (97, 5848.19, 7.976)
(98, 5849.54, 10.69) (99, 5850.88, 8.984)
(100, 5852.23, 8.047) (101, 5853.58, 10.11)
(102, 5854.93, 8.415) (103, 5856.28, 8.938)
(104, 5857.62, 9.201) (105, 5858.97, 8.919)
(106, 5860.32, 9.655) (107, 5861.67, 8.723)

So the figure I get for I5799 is 0.5 angstrom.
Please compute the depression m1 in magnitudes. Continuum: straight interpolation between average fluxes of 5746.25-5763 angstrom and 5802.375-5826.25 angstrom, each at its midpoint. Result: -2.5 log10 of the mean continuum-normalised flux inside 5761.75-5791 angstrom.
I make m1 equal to 0.02 mag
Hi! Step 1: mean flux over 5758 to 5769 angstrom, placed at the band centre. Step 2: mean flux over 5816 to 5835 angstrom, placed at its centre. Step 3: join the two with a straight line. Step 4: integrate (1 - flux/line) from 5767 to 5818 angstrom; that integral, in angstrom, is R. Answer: 0.51 angstrom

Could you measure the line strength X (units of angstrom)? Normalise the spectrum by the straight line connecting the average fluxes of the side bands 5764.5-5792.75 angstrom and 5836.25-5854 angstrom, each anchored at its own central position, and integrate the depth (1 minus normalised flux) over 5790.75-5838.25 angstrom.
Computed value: -1.7 angstrom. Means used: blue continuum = 9.04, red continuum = 8.96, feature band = 9.31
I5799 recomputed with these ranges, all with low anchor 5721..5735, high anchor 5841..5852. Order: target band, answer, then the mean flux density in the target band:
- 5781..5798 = 0.7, 9.01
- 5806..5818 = -0.2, 9.46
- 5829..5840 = 0.4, 8.87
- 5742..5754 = 0.4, 9.25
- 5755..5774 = 1.2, 8.9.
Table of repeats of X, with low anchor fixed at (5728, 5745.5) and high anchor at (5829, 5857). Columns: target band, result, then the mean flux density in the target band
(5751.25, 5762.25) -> -0.5 angstrom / 9.48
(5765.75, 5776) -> 0.6 angstrom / 8.52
